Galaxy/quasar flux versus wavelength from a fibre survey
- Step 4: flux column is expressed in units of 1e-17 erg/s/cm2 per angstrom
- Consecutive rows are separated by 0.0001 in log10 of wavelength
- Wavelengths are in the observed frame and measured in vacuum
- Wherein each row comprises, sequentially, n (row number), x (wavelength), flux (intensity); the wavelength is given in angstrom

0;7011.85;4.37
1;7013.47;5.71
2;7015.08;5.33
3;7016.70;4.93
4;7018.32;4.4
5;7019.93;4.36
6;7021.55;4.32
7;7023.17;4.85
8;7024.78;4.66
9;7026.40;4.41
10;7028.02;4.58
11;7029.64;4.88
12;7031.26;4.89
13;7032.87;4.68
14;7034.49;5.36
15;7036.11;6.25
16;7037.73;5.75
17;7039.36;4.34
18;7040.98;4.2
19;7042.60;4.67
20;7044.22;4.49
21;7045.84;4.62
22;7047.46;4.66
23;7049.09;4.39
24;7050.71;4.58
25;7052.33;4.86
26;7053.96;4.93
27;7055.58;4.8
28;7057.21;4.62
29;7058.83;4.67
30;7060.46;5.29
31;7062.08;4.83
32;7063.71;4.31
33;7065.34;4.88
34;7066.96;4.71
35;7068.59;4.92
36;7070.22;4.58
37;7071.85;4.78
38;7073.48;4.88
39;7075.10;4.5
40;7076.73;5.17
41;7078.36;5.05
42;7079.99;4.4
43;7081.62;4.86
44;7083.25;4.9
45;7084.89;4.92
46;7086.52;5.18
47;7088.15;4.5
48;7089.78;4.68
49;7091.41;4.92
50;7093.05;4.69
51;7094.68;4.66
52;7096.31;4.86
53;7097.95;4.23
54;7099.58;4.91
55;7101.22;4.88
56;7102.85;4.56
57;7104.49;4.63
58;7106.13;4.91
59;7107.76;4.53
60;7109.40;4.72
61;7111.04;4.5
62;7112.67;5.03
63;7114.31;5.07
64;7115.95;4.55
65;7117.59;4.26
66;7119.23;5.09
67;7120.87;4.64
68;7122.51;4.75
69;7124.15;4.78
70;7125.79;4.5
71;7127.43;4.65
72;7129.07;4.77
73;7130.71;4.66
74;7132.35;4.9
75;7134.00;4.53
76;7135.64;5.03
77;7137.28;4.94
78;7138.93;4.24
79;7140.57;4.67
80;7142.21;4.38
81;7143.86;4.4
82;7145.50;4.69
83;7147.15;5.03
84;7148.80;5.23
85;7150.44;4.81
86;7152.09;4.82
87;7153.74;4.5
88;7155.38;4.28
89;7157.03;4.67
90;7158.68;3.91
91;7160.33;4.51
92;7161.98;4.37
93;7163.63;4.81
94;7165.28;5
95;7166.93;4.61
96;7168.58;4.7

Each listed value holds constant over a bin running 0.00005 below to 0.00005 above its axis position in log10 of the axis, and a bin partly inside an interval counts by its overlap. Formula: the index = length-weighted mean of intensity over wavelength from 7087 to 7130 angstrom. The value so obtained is 4.71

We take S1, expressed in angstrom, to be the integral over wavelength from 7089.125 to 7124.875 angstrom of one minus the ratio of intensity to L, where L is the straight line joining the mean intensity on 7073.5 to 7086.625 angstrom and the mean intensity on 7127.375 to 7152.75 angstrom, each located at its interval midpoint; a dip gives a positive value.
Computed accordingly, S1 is 0.6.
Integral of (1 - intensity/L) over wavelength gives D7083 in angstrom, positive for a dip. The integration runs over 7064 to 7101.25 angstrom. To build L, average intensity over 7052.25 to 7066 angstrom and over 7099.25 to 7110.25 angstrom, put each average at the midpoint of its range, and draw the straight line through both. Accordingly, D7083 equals -0.2 angstrom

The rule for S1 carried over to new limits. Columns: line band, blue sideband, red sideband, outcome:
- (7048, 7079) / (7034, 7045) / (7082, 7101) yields 0.8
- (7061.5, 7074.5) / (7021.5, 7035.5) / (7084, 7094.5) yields 0.2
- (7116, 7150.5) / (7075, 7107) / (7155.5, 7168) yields -0.5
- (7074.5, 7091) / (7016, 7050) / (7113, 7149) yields -0.3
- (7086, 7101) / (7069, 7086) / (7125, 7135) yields 0.1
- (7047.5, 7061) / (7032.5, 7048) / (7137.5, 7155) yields 0.4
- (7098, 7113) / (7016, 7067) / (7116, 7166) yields 0.0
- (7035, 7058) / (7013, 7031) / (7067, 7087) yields -0.1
